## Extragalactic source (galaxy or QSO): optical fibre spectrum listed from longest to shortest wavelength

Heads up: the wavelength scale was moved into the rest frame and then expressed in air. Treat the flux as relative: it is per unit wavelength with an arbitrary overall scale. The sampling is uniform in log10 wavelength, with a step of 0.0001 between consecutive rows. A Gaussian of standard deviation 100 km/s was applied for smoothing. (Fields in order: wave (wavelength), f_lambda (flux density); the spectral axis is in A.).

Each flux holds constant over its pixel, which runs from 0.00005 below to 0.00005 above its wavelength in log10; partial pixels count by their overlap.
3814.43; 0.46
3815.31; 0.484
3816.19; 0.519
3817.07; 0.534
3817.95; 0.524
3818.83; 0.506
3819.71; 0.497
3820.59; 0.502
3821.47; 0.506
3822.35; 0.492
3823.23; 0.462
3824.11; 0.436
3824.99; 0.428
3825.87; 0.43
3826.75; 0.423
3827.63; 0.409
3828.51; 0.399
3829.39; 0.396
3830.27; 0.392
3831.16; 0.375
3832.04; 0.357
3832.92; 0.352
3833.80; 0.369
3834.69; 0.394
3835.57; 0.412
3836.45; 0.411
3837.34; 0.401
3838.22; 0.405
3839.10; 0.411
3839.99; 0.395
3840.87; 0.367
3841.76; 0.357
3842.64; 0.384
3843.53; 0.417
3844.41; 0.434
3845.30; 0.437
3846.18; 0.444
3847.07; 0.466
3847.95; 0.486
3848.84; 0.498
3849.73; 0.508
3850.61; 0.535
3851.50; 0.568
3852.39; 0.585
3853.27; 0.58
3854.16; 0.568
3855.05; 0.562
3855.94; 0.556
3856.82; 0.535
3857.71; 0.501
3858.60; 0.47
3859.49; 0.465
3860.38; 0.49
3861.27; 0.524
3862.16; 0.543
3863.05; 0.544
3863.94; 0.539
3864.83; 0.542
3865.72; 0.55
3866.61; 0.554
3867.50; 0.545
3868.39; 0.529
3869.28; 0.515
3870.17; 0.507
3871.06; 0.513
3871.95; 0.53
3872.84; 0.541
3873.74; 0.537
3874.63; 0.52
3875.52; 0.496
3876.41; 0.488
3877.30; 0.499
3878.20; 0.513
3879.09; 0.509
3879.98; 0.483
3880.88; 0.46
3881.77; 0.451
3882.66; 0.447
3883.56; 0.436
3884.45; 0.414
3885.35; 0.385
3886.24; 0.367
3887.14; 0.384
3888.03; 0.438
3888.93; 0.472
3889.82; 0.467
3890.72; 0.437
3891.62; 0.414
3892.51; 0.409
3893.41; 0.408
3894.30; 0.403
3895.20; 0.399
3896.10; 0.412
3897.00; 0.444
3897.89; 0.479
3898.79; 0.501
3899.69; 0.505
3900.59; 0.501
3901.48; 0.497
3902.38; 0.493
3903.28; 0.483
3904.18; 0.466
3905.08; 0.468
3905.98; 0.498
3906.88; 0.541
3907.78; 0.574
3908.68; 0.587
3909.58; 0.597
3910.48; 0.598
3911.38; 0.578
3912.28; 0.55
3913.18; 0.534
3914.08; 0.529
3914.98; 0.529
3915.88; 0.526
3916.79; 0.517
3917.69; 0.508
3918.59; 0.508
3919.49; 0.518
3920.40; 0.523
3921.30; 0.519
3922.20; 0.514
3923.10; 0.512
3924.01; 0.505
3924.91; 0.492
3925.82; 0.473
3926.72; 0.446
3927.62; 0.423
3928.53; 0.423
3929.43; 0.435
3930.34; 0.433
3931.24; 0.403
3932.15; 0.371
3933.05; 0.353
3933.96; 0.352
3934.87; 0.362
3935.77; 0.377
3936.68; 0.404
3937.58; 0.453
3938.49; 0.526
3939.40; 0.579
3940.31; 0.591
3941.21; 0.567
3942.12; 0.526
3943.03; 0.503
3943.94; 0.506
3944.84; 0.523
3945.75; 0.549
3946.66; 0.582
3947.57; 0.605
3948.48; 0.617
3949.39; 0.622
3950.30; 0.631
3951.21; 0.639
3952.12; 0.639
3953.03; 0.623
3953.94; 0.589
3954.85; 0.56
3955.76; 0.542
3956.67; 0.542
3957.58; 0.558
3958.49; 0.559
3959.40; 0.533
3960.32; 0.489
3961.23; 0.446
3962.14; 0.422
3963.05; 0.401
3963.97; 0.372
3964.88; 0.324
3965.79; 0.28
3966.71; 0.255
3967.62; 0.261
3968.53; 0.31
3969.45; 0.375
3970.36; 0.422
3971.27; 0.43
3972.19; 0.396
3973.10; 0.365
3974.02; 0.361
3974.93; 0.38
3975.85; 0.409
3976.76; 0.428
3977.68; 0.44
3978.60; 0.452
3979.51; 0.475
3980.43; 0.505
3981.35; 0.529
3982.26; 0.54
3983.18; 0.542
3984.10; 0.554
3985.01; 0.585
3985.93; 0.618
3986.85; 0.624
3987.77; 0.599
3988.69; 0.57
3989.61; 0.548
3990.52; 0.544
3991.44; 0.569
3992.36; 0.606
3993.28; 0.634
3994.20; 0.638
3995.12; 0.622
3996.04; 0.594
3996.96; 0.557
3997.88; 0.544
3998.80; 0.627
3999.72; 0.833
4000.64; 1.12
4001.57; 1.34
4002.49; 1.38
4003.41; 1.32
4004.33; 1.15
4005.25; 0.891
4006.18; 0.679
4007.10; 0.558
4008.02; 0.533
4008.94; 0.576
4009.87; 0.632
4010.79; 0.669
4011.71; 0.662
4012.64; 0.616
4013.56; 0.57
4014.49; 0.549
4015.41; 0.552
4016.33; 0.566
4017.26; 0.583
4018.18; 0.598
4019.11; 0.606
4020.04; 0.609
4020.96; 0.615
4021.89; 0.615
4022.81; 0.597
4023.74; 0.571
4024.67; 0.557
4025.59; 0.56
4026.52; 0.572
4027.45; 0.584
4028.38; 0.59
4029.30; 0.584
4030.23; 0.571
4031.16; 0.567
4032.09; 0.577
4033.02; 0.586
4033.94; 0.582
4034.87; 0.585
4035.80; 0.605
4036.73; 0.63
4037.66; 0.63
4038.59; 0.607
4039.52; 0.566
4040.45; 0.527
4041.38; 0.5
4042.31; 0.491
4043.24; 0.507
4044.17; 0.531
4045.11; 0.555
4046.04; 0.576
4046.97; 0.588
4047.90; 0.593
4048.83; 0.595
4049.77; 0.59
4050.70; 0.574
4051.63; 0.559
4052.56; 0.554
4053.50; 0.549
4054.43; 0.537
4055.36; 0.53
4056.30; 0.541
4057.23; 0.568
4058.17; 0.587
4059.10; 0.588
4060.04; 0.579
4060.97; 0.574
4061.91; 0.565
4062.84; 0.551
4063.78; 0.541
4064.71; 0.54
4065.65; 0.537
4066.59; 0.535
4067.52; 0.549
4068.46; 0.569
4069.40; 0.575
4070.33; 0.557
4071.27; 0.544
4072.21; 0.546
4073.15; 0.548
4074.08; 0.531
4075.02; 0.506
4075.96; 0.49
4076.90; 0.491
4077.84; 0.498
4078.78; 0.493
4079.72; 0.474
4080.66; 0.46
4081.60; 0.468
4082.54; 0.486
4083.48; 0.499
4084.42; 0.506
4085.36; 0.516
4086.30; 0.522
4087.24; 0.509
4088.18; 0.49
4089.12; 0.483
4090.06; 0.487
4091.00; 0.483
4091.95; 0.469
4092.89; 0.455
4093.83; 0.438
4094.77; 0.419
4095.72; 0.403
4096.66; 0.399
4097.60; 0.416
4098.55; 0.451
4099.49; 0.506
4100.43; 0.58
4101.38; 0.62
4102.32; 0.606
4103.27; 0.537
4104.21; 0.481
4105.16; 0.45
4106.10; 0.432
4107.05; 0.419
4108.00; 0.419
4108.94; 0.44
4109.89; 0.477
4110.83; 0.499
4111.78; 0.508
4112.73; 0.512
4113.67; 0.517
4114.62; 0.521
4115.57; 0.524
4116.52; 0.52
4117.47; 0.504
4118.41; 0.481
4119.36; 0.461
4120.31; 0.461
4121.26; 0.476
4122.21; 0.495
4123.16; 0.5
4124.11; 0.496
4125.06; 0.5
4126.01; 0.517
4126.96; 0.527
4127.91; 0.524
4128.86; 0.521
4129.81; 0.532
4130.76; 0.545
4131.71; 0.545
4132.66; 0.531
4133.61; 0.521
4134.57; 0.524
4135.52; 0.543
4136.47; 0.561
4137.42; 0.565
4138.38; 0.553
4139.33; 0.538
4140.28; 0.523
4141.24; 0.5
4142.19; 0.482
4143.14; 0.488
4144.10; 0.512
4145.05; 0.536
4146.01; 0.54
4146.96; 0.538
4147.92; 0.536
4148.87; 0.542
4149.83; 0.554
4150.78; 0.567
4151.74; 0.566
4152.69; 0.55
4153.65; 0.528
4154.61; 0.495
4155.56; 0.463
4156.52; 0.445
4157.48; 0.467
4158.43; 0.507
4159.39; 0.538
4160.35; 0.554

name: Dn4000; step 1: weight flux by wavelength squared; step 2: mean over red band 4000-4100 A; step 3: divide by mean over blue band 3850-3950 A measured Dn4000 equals 1.26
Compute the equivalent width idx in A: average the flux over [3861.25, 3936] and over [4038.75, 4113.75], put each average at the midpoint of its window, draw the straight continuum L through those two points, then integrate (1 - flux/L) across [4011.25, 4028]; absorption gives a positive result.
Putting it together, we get -2.7 A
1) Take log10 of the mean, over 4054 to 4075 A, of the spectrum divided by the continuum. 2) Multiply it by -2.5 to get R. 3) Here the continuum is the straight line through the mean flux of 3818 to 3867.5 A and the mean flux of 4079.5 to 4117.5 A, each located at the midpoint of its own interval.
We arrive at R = -0.15 mag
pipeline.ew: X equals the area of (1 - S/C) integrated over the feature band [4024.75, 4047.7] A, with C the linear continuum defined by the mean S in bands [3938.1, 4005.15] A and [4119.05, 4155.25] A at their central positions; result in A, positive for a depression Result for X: -0.7 A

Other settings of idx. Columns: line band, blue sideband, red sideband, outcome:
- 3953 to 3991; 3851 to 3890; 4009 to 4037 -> 6.3 A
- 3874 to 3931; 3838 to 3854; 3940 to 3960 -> 4.4 A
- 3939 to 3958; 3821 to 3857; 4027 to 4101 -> -3.4 A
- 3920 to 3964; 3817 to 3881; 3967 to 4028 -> 4.2 A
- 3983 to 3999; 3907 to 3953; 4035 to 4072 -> -1.5 A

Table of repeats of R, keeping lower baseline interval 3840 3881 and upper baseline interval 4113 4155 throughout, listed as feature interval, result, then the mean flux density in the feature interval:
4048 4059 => -0.10 mag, 0.564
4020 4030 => -0.14 mag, 0.586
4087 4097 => 0.14 mag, 0.457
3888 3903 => 0.12 mag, 0.452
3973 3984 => 0.12 mag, 0.458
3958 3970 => 0.30 mag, 0.387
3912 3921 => -0.03 mag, 0.524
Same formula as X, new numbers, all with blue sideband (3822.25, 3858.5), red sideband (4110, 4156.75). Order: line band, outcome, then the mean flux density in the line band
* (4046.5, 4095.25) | -2.39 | 0.527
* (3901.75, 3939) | -1.52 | 0.485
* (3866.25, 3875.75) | -1.50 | 0.527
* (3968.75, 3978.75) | 1.63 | 0.401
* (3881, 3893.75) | 0.95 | 0.425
